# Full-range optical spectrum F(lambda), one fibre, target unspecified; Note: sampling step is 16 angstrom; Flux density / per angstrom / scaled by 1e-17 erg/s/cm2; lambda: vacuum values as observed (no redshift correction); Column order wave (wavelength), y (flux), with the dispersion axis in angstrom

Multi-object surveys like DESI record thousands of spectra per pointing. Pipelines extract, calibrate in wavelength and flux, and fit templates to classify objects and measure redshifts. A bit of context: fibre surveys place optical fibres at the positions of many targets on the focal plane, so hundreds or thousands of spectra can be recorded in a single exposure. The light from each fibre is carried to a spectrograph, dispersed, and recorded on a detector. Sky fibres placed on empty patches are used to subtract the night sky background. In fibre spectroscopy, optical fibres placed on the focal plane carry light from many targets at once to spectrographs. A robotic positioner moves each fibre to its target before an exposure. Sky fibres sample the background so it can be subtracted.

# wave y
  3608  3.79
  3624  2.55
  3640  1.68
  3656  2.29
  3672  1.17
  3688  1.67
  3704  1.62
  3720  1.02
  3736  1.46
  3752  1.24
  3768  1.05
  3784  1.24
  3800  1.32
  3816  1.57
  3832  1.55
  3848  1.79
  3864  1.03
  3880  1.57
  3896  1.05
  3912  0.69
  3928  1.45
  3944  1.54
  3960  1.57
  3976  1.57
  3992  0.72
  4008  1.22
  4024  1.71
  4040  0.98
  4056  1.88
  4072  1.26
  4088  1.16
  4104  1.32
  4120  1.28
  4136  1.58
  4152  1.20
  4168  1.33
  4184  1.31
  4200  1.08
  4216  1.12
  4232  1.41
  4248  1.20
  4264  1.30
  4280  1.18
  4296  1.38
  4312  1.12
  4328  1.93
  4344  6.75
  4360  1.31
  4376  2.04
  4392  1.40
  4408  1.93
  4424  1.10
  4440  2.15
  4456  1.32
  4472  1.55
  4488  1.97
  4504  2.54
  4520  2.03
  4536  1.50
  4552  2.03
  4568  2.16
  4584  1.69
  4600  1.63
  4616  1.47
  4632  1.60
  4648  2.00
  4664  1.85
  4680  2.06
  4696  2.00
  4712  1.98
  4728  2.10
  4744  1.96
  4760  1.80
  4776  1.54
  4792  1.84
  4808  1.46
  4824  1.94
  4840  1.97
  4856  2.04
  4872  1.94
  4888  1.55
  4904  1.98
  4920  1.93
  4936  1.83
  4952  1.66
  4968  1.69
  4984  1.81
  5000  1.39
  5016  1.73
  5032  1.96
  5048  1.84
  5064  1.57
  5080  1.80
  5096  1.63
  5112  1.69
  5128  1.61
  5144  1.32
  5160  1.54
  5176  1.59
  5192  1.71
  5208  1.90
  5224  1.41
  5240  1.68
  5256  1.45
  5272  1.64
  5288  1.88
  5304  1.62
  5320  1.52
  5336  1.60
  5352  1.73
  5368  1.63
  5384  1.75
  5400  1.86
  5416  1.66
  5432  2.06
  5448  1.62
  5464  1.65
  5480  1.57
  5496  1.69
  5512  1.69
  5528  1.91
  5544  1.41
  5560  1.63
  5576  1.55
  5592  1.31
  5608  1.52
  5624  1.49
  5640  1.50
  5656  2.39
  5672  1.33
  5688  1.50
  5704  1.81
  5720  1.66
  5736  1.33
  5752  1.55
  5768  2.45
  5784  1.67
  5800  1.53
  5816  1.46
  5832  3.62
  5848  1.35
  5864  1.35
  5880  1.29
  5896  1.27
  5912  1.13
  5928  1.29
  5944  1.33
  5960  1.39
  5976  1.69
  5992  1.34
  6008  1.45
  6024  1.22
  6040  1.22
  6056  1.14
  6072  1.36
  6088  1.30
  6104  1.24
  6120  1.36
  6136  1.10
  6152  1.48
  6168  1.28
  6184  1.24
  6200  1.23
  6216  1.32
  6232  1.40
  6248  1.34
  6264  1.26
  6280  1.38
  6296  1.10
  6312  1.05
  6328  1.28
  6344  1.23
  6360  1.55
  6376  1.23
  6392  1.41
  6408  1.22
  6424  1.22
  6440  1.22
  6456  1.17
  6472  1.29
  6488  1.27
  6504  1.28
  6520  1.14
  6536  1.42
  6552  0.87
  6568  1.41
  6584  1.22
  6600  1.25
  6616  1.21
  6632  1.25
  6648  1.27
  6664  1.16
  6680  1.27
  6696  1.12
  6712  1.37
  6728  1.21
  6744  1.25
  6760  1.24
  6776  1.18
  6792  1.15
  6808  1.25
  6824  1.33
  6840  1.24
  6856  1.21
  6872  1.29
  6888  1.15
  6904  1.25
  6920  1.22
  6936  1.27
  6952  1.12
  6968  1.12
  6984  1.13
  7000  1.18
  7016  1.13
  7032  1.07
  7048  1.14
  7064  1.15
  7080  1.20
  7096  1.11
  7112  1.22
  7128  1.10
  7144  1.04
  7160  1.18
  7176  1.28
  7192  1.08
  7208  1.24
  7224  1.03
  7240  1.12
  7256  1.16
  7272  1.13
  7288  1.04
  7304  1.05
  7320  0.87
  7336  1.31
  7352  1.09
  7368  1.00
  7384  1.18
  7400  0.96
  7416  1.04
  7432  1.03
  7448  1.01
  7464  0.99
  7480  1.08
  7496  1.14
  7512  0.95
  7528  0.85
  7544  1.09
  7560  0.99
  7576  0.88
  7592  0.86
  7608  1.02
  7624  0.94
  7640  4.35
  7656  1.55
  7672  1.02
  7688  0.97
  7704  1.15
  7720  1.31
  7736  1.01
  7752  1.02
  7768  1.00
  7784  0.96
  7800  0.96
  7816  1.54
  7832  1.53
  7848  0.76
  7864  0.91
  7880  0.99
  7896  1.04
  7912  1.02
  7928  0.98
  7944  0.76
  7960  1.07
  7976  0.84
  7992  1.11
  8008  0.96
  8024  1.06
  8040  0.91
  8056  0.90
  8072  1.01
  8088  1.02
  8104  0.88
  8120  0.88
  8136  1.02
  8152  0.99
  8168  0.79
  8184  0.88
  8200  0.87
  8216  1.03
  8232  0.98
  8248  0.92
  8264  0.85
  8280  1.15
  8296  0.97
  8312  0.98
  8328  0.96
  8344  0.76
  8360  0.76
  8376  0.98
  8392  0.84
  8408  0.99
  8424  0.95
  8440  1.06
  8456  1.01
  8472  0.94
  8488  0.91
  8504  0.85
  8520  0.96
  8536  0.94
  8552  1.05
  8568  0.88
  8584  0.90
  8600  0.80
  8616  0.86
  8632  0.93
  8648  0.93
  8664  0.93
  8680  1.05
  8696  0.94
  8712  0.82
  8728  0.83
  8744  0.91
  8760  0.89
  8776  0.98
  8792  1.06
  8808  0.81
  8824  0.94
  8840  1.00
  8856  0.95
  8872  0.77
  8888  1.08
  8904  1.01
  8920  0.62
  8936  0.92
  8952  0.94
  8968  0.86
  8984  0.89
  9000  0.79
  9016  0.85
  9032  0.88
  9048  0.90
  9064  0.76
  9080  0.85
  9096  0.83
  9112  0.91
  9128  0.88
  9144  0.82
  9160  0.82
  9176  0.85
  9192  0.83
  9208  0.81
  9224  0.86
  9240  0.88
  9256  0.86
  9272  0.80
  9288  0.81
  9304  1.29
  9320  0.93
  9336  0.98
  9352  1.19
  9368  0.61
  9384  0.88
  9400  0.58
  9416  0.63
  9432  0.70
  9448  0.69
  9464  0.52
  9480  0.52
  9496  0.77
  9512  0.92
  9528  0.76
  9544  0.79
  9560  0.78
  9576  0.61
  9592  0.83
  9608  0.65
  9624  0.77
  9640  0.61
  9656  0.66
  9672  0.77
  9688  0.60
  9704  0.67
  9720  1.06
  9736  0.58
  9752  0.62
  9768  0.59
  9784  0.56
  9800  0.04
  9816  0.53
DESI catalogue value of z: 0.164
